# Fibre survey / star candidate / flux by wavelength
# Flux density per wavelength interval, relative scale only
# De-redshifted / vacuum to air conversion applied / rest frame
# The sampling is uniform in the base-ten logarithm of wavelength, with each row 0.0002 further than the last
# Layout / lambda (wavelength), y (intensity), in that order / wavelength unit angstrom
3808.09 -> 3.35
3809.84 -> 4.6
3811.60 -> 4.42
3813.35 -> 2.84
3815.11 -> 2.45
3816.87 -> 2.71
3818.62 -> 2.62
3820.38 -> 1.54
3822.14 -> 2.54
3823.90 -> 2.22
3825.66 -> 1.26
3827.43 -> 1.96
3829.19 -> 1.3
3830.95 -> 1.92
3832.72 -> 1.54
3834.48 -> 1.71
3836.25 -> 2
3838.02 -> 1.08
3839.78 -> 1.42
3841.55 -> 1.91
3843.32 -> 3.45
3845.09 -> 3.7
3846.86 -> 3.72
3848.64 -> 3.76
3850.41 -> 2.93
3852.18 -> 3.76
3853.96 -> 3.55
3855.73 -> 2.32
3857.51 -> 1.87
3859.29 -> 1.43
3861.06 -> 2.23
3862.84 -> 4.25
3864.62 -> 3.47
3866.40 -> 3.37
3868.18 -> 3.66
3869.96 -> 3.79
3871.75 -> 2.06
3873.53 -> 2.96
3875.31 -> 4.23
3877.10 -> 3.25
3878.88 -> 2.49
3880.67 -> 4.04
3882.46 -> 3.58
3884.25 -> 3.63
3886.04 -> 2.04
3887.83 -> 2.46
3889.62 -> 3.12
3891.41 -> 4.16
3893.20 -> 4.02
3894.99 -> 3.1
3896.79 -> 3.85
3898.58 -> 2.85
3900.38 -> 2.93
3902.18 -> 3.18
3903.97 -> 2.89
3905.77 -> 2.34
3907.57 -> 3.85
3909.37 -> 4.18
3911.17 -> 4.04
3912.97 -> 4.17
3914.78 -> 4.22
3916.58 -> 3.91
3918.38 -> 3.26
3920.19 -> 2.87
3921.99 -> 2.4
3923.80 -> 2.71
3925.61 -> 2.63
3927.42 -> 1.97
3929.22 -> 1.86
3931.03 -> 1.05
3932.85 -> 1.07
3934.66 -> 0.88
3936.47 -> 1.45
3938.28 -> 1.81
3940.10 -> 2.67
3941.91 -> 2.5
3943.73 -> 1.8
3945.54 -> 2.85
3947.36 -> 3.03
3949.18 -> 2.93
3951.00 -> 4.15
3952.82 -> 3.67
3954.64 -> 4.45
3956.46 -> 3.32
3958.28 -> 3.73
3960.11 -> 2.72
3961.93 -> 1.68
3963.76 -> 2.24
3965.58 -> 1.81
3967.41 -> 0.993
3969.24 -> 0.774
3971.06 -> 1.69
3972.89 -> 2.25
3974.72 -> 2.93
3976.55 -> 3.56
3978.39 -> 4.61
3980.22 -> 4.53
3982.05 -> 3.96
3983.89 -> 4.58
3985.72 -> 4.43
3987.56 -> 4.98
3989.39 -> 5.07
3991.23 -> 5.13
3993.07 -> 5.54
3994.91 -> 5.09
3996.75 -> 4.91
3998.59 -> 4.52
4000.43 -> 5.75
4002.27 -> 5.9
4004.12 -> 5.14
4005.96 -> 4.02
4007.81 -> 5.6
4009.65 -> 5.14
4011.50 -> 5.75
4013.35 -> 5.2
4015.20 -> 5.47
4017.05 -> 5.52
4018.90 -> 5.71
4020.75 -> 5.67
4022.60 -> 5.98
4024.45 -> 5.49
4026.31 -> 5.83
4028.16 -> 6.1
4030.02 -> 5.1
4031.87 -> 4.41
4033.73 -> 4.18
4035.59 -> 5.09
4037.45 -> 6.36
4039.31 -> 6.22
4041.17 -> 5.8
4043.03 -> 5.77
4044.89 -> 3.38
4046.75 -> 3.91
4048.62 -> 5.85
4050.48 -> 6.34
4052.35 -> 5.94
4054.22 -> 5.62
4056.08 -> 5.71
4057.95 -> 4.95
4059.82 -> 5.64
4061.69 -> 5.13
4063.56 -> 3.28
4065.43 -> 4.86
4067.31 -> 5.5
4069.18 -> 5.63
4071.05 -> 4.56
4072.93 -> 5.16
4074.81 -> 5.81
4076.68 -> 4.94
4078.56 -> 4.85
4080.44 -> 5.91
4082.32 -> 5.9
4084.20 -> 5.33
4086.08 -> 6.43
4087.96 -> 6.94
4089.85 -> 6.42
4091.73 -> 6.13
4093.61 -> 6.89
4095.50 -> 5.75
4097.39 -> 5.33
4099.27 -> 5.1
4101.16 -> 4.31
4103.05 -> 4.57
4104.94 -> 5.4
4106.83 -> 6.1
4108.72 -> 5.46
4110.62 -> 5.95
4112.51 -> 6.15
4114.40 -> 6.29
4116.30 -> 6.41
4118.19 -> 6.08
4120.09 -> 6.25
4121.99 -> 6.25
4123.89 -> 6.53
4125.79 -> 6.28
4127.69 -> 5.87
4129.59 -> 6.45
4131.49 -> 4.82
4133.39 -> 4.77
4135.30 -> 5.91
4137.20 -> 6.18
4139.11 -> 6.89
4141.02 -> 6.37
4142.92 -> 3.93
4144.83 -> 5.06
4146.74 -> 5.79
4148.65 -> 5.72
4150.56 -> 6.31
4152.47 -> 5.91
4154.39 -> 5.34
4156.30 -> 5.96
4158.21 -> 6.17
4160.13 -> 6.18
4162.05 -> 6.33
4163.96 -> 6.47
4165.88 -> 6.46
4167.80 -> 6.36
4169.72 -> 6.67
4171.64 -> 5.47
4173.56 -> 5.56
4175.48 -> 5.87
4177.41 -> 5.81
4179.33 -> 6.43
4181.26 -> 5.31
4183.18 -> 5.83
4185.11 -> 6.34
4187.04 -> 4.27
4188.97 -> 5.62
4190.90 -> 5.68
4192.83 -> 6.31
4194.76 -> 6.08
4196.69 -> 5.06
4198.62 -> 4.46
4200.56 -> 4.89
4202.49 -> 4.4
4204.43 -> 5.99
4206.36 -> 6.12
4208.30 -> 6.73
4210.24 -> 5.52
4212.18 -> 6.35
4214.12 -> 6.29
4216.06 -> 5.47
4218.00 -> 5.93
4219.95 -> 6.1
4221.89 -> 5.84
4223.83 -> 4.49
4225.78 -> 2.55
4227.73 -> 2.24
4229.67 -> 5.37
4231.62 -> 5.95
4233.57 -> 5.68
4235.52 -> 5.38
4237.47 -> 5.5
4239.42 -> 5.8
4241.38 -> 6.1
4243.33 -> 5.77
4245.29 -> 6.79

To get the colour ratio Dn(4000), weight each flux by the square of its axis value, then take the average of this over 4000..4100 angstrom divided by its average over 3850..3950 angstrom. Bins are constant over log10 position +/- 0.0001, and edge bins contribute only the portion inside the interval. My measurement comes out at 2.0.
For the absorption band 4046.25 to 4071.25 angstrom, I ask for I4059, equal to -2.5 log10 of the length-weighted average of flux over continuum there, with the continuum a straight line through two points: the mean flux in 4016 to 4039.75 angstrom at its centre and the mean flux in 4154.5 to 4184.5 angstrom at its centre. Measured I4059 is 0.07 mag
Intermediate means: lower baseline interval 5.5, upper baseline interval 6.04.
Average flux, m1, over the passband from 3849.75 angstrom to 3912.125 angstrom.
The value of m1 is 3.2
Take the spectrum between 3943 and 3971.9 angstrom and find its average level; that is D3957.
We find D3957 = 2.62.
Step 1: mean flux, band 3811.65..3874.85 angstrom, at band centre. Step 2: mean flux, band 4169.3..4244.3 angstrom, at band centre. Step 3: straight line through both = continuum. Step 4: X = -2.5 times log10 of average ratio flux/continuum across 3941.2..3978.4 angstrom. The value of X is 0.286 mag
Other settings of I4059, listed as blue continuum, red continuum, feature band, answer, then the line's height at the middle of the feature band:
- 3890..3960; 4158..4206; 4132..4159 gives -0.070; 5.36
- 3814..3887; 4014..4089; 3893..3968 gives 0.303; 3.76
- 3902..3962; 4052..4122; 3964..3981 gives 0.376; 3.56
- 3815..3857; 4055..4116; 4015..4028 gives -0.206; 4.72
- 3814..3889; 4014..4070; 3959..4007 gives 0.200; 4.52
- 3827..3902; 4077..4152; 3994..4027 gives -0.168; 4.6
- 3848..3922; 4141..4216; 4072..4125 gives -0.145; 5.08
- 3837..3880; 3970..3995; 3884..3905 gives 0.040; 3.29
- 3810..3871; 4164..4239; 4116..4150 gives -0.174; 4.99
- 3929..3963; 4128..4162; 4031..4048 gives -0.237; 4.05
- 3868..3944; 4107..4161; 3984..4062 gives -0.194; 4.46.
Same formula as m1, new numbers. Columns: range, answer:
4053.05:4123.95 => 5.61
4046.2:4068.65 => 5.26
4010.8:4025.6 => 5.6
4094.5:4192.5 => 5.81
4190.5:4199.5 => 5.52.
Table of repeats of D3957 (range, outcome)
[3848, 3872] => 3.05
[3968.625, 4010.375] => 4.38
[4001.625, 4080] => 5.3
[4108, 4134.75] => 5.97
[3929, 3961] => 2.57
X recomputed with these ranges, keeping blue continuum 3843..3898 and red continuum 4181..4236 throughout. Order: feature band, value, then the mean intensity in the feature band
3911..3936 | 0.345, 2.58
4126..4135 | -0.143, 5.58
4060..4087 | -0.159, 5.25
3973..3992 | -0.088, 4.28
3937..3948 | 0.470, 2.4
